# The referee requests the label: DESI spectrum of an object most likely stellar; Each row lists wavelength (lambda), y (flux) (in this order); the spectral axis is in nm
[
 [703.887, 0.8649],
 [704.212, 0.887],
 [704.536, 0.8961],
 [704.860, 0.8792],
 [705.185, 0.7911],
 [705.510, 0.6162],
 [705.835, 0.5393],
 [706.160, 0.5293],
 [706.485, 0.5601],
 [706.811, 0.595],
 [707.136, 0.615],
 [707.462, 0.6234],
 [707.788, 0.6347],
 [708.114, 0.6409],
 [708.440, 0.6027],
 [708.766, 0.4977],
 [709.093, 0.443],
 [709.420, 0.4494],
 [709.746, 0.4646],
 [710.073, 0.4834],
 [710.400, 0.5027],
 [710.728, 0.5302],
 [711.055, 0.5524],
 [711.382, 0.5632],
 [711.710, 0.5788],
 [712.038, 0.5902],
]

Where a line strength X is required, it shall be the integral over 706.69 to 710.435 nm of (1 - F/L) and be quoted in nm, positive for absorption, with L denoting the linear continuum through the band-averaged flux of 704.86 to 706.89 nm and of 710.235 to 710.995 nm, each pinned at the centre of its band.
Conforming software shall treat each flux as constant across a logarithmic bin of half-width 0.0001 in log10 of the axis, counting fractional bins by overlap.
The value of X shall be 0.14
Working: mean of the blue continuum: 0.627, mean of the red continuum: 0.521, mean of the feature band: 0.547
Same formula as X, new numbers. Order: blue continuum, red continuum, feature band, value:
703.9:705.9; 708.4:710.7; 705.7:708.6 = 0.19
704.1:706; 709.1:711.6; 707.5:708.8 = 0.01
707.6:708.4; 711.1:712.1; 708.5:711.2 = 0.48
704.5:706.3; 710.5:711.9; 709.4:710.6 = 0.21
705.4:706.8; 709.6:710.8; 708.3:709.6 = 0.05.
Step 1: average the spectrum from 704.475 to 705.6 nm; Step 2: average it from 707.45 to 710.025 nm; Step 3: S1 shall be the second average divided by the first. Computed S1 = 0.7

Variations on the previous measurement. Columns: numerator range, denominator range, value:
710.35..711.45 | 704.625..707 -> 0.83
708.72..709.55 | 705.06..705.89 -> 0.70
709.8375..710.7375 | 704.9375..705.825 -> 0.72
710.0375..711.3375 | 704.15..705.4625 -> 0.62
